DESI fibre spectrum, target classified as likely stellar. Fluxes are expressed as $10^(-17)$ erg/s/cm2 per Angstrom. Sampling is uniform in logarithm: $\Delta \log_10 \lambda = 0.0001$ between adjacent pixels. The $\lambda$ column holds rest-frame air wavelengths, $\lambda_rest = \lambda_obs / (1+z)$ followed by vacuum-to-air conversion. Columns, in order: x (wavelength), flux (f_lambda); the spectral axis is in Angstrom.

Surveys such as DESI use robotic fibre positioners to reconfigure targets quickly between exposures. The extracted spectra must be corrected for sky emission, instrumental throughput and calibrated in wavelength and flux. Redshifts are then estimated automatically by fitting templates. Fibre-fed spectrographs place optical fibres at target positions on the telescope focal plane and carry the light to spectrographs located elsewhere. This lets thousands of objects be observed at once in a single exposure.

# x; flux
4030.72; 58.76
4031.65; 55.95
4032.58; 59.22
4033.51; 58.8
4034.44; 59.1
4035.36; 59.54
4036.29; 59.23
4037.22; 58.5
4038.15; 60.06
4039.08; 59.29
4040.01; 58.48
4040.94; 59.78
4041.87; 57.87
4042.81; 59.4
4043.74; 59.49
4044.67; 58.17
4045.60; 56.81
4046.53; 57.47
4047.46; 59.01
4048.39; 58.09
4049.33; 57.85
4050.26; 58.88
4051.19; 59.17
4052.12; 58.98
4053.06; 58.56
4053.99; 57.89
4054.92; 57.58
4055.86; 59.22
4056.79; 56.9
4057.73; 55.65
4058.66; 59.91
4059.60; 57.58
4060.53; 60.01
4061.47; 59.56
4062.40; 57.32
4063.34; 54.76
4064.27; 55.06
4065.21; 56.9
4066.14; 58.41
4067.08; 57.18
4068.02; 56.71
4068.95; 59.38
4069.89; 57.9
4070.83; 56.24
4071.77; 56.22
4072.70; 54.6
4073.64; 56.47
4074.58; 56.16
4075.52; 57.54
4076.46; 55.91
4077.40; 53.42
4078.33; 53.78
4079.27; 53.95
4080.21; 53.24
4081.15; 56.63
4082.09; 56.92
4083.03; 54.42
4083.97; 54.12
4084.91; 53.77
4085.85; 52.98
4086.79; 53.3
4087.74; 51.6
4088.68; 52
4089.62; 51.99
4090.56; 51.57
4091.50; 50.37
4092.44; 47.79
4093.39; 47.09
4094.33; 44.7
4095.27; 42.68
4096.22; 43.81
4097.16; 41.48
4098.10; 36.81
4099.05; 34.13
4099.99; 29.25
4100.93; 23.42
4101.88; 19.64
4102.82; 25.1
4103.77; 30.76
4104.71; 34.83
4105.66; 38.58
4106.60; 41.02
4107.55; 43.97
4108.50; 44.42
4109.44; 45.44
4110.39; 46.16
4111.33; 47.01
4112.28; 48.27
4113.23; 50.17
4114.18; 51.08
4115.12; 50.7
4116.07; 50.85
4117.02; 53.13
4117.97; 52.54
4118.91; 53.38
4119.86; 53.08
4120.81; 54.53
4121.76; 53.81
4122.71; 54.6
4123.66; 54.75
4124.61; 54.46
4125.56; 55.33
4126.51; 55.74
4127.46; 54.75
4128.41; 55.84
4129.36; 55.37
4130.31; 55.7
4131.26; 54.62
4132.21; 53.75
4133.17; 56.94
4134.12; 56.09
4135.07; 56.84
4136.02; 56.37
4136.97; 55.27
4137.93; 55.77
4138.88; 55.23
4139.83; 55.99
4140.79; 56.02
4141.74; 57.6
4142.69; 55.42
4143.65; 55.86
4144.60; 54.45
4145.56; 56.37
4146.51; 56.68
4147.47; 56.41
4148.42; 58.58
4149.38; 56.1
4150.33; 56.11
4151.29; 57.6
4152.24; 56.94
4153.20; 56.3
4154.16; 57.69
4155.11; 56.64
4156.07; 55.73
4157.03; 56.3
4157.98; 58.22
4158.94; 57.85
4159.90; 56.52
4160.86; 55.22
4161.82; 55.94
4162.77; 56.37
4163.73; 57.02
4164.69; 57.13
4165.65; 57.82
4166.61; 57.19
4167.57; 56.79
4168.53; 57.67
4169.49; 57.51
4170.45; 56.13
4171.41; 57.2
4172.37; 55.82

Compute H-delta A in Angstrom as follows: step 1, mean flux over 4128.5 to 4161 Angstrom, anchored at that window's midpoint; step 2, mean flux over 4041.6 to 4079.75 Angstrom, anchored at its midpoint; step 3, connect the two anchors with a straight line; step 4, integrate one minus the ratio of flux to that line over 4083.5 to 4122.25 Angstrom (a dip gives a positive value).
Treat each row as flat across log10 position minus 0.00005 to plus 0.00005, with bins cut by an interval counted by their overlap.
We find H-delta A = 7.9 Angstrom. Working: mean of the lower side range 57.4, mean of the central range 45.2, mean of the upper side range 56.3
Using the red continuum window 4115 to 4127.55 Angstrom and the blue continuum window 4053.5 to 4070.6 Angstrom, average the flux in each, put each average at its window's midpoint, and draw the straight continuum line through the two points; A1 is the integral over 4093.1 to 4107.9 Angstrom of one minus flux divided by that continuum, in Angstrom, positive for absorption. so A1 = 5.2 Angstrom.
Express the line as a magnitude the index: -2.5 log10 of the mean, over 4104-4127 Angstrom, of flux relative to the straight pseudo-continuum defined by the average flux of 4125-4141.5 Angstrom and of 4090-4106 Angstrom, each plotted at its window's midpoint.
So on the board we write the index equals -0.06 mag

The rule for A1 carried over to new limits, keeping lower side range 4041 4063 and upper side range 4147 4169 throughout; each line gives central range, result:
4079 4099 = 2.82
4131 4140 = 0.23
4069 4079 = 0.36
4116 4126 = 0.63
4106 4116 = 1.85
